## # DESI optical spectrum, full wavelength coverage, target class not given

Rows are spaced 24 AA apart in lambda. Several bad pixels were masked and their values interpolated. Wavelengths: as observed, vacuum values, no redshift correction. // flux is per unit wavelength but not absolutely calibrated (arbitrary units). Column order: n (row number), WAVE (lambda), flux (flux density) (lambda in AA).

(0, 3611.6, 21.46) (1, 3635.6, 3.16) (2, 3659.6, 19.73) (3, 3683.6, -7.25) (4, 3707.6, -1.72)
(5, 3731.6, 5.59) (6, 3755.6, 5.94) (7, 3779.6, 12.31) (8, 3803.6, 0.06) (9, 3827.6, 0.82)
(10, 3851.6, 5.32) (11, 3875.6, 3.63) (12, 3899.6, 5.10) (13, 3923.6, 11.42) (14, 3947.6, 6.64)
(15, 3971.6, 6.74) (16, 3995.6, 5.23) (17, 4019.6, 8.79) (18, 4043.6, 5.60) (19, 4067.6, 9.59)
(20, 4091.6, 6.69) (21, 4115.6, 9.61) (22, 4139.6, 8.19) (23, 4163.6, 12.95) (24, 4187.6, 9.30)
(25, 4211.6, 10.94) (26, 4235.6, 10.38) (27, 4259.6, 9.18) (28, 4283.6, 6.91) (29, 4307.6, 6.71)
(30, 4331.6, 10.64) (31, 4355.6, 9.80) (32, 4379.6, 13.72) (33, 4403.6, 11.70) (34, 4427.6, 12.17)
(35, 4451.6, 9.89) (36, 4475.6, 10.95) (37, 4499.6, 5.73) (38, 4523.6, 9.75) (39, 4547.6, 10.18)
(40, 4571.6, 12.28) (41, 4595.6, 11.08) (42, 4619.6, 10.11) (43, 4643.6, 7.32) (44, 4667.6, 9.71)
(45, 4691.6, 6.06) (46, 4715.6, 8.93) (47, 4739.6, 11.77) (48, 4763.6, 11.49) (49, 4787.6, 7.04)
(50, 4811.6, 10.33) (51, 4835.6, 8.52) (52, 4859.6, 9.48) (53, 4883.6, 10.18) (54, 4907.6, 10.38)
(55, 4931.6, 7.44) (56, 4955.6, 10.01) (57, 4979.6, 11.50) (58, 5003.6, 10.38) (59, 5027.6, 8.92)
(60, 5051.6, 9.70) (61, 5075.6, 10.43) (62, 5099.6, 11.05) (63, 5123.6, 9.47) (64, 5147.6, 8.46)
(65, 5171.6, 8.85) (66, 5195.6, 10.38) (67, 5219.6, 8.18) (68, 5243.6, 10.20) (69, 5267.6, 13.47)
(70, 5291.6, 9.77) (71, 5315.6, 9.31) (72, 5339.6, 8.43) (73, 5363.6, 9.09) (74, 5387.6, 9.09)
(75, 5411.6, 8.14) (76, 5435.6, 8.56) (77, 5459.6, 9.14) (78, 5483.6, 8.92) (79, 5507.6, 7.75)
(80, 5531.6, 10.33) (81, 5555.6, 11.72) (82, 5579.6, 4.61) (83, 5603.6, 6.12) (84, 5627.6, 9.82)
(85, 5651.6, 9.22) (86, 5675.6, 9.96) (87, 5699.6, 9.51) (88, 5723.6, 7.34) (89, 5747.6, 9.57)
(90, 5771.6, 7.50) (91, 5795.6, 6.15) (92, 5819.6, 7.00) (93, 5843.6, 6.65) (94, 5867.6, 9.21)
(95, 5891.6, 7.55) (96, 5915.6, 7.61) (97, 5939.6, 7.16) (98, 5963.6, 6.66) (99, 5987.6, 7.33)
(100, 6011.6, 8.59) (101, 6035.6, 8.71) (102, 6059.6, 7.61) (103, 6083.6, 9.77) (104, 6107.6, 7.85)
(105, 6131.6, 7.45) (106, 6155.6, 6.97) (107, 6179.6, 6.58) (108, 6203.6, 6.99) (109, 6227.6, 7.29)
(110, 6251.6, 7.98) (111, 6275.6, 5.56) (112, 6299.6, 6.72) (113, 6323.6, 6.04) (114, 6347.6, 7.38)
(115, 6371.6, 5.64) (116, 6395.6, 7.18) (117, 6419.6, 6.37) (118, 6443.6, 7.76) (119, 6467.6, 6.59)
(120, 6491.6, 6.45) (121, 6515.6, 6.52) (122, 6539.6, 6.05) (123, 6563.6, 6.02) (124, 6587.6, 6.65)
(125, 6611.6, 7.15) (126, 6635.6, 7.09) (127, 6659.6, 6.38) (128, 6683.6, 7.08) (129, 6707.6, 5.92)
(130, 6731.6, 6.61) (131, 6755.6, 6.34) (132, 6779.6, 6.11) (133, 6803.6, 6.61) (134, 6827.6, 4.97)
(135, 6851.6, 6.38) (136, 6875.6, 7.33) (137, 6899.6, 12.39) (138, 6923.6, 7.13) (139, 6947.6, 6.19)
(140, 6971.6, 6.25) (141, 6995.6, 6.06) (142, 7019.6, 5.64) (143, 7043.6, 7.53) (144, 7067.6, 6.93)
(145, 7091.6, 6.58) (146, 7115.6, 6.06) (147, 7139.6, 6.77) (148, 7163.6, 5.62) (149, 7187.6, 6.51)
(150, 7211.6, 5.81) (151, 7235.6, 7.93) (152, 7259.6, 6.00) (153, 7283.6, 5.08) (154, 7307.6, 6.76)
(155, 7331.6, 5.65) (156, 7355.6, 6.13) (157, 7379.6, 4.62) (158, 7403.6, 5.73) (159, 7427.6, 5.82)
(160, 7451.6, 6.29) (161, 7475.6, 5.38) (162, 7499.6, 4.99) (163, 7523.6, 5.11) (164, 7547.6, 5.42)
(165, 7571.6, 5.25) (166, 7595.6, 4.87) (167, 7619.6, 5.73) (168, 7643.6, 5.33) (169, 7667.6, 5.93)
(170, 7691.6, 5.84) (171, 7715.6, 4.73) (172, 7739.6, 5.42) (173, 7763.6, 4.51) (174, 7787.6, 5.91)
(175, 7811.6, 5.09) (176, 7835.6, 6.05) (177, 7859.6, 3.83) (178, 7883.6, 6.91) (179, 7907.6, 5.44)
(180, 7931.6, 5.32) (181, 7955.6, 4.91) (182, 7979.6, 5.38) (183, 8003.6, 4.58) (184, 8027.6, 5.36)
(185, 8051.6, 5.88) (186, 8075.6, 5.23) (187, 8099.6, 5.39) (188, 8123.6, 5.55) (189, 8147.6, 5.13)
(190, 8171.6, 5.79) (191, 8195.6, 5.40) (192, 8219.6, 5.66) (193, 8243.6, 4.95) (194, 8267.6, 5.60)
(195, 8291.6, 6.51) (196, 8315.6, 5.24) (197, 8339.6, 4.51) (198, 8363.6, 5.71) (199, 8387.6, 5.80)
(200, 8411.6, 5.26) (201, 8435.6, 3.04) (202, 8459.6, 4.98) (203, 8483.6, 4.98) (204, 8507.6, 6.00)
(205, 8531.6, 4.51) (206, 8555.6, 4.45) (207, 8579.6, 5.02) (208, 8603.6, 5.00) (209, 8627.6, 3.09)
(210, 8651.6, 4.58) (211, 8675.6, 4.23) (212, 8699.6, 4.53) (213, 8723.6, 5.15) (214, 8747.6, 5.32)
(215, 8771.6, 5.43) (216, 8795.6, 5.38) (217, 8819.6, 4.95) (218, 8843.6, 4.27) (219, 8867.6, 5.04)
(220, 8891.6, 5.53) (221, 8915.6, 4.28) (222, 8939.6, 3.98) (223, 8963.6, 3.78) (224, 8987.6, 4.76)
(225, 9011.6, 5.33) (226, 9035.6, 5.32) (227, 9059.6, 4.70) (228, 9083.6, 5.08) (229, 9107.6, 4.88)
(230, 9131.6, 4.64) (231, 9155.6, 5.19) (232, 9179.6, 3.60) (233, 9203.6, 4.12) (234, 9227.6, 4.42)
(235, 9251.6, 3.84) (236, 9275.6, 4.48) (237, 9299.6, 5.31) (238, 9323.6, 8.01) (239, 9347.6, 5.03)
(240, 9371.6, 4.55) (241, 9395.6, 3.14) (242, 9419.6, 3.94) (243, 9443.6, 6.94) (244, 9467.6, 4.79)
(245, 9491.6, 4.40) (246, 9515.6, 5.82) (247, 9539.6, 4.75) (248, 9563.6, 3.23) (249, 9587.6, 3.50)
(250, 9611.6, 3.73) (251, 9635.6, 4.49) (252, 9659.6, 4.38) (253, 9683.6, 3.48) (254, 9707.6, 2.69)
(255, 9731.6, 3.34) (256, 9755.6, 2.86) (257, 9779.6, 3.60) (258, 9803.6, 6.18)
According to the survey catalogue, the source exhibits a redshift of 0.05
